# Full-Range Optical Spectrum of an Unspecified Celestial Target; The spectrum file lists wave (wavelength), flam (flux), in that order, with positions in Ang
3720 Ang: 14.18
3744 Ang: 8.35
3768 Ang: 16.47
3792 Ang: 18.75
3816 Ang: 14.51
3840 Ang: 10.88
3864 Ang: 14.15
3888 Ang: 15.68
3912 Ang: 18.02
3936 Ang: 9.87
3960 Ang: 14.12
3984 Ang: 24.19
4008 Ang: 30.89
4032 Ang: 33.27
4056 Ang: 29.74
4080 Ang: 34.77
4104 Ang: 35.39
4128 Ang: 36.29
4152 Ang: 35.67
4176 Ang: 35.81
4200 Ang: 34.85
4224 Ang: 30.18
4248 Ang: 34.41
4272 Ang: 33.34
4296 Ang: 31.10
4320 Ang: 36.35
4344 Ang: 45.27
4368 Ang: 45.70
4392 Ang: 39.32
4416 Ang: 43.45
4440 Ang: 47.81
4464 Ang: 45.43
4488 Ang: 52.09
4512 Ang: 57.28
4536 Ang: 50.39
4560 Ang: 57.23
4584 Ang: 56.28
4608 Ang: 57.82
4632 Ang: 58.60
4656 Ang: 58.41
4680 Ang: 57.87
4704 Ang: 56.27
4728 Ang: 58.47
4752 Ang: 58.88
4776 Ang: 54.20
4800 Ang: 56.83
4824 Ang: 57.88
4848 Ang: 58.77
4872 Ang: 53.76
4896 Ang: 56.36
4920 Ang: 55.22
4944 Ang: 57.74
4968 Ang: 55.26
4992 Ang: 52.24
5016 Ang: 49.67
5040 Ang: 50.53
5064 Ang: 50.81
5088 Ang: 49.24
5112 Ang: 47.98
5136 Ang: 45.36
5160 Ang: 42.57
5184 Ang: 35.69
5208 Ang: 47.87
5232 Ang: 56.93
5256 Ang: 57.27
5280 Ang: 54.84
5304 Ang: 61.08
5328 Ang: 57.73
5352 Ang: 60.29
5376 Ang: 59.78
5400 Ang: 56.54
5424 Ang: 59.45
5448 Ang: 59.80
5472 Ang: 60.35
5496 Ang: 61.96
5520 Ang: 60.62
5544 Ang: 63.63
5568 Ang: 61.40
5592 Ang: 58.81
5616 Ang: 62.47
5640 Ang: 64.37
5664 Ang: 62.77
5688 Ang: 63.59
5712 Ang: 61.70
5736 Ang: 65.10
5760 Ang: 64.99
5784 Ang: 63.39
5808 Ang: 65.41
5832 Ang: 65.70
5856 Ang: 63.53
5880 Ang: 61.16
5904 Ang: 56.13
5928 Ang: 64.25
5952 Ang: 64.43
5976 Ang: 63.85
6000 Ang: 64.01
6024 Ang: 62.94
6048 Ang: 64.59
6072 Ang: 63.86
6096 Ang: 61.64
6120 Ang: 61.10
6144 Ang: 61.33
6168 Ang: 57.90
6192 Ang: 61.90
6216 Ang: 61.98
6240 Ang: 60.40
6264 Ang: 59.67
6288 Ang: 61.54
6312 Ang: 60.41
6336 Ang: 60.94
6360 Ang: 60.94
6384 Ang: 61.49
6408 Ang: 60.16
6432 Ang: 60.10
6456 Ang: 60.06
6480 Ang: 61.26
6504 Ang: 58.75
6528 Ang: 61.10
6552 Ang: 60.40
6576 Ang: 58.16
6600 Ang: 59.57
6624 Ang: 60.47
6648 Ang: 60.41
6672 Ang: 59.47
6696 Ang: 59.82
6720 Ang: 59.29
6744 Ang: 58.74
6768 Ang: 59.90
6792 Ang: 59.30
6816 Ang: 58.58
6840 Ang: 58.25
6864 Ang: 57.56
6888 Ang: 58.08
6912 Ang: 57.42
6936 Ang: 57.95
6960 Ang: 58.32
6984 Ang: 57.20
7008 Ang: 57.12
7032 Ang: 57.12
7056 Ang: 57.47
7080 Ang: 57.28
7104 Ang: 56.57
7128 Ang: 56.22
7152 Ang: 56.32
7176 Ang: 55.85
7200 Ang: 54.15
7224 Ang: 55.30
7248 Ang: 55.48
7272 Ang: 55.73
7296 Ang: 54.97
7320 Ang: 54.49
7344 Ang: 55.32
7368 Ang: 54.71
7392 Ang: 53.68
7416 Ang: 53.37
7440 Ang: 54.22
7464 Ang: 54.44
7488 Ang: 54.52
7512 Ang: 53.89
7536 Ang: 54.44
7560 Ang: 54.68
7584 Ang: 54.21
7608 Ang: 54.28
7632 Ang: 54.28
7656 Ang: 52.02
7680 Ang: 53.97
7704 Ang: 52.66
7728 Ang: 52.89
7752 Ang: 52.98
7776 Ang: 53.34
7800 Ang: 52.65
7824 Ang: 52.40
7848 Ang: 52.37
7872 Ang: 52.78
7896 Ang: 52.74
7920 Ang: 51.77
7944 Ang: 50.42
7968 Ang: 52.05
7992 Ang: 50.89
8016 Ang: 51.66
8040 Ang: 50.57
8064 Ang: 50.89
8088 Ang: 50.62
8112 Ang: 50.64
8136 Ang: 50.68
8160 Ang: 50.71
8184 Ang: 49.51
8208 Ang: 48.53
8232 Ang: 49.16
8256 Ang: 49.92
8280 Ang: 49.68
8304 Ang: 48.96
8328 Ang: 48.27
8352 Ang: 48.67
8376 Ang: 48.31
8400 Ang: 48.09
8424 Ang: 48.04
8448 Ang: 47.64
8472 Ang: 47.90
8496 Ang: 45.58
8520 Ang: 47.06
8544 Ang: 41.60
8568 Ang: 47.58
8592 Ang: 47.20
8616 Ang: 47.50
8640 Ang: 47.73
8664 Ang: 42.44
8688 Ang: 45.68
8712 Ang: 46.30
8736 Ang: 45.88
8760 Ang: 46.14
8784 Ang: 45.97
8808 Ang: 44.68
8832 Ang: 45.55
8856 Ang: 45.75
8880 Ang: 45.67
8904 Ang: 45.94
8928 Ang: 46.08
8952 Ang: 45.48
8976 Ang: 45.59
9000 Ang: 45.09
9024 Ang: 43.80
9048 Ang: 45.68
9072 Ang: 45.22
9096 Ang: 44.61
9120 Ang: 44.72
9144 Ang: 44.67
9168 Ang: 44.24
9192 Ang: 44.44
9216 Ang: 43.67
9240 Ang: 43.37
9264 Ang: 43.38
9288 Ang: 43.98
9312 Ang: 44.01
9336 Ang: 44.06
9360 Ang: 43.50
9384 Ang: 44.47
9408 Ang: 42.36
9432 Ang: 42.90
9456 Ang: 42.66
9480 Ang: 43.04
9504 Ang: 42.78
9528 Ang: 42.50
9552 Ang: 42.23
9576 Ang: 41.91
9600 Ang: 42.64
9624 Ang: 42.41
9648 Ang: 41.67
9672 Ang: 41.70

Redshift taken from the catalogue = 0.000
